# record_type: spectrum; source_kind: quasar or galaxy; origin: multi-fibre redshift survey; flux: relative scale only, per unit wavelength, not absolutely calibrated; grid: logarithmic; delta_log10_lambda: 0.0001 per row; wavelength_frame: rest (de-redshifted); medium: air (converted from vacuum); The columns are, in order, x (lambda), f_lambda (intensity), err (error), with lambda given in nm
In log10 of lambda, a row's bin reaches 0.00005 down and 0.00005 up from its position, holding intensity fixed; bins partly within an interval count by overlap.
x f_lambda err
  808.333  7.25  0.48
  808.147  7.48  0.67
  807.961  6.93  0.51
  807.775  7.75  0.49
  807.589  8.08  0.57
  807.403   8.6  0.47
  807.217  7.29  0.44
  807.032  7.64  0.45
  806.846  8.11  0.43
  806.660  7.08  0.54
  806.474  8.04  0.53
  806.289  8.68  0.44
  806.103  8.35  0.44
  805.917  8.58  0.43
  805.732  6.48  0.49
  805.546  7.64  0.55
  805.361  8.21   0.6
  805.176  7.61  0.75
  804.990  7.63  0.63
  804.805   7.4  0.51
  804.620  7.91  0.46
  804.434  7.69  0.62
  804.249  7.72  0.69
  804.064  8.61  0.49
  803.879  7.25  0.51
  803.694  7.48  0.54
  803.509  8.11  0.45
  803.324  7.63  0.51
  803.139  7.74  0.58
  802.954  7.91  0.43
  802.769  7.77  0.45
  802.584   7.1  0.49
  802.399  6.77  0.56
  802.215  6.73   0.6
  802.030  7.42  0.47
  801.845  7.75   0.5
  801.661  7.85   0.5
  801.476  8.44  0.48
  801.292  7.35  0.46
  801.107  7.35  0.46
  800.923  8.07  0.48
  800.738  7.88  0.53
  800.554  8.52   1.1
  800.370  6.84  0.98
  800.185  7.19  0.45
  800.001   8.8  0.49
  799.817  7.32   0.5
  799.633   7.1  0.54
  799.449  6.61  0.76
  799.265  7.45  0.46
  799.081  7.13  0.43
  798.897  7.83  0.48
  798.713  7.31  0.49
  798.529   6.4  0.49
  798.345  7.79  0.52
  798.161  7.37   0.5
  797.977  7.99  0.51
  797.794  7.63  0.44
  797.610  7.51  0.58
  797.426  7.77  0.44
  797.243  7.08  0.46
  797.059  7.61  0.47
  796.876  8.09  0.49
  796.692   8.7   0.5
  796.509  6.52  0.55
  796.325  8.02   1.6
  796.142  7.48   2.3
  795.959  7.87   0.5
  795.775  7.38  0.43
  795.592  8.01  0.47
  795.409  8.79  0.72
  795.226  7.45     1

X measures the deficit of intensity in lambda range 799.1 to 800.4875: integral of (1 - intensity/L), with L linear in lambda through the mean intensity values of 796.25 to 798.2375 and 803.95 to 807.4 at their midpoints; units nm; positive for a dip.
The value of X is 0.07 nm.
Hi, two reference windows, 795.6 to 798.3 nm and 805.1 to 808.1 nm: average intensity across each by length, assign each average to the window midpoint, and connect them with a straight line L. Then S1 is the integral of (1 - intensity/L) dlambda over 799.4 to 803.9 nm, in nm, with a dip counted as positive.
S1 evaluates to 0.09 nm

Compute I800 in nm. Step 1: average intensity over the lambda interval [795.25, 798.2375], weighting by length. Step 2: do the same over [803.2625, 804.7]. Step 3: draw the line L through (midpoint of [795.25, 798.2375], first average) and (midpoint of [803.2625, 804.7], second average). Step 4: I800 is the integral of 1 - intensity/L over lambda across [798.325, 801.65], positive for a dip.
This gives 0.10 nm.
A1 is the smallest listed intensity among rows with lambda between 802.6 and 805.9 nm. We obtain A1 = 6.48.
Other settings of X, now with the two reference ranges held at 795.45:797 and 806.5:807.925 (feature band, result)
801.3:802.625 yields 0.06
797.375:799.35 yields 0.08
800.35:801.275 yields 0.00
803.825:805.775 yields 0.02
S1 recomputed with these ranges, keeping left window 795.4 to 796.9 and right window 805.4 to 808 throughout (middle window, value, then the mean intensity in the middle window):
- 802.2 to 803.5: 0.060 nm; 7.46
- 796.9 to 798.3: 0.039 nm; 7.6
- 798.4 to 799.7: 0.113 nm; 7.14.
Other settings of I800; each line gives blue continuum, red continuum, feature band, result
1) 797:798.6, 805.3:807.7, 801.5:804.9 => 0.05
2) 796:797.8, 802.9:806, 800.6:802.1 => -0.02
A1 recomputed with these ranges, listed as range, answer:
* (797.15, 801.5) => 6.4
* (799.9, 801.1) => 6.84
